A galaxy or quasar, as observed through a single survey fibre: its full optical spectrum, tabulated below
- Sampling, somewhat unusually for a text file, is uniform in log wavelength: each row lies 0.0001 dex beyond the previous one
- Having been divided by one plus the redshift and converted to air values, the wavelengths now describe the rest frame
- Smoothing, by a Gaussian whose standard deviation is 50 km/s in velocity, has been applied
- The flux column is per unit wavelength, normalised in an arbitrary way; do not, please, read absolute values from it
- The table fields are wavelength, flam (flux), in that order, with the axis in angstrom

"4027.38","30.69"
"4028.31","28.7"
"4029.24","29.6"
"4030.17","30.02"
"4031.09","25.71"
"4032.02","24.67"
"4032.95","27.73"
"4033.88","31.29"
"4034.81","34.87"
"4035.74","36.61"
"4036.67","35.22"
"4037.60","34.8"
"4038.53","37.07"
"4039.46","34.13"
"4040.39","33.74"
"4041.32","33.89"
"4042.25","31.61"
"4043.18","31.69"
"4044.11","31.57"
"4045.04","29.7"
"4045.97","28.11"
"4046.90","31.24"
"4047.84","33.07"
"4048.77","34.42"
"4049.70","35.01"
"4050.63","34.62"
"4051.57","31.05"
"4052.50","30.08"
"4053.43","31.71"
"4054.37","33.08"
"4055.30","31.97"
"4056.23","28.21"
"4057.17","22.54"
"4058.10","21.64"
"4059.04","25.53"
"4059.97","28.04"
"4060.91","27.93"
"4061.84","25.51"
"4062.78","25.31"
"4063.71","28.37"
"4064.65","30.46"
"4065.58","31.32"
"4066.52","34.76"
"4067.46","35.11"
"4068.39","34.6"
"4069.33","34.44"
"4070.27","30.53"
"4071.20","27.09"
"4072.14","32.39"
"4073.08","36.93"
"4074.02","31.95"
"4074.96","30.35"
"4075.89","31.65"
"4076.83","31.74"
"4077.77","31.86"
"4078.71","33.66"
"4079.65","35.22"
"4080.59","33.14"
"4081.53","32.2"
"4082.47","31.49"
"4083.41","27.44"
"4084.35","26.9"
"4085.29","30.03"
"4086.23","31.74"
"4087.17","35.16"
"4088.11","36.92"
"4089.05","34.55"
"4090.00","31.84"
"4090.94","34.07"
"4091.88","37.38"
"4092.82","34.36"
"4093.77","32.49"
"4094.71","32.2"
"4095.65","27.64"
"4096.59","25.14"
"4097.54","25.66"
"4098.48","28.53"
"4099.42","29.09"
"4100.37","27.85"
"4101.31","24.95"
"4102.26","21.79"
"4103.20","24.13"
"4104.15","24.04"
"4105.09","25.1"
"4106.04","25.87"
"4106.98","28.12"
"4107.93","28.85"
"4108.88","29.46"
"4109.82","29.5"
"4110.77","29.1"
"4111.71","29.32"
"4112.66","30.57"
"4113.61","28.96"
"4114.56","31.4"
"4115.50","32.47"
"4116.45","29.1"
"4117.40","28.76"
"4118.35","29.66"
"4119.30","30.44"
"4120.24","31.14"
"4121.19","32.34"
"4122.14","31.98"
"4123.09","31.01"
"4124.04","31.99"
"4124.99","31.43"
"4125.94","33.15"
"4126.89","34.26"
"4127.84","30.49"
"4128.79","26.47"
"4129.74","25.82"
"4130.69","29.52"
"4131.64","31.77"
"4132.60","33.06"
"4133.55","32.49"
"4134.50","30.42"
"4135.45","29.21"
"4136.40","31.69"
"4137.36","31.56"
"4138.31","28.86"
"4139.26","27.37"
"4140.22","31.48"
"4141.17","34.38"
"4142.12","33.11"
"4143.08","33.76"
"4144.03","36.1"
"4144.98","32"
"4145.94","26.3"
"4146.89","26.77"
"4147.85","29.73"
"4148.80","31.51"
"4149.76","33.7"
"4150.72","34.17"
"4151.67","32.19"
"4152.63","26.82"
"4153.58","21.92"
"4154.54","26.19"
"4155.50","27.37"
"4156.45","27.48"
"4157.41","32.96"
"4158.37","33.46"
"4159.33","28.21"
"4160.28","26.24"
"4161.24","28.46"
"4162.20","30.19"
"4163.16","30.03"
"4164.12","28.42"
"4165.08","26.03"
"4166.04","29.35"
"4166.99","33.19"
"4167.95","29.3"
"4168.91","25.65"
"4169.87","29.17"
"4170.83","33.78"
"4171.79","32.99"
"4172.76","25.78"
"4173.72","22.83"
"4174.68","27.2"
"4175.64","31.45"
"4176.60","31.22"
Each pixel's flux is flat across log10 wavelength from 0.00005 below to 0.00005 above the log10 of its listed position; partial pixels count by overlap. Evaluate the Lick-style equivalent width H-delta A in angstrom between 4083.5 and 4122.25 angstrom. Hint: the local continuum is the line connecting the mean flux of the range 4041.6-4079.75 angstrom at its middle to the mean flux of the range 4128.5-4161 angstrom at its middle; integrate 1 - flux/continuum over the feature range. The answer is 1.0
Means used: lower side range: 30.9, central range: 29.7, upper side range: 30.1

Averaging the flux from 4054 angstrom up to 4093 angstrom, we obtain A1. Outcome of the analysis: 31.2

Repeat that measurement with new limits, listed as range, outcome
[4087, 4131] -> 29.8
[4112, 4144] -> 31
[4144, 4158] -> 29.5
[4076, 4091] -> 32.3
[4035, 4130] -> 30.7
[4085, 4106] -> 29.7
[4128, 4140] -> 29.9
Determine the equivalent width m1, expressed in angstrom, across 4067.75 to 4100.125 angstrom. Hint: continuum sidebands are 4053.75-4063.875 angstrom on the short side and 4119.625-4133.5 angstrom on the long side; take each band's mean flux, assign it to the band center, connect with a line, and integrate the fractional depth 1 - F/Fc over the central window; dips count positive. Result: -3.6 angstrom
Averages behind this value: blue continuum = 27.1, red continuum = 31.1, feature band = 31.8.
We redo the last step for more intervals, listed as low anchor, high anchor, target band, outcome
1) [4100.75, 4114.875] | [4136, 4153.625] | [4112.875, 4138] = -1.5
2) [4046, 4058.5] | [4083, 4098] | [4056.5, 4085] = 0.7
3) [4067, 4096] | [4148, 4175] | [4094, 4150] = 1.9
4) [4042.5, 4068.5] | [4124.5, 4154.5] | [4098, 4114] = 1.6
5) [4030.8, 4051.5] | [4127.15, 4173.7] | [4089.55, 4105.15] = 1.2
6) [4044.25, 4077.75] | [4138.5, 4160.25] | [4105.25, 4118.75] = 0.5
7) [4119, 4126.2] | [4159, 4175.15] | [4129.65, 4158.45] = -0.2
